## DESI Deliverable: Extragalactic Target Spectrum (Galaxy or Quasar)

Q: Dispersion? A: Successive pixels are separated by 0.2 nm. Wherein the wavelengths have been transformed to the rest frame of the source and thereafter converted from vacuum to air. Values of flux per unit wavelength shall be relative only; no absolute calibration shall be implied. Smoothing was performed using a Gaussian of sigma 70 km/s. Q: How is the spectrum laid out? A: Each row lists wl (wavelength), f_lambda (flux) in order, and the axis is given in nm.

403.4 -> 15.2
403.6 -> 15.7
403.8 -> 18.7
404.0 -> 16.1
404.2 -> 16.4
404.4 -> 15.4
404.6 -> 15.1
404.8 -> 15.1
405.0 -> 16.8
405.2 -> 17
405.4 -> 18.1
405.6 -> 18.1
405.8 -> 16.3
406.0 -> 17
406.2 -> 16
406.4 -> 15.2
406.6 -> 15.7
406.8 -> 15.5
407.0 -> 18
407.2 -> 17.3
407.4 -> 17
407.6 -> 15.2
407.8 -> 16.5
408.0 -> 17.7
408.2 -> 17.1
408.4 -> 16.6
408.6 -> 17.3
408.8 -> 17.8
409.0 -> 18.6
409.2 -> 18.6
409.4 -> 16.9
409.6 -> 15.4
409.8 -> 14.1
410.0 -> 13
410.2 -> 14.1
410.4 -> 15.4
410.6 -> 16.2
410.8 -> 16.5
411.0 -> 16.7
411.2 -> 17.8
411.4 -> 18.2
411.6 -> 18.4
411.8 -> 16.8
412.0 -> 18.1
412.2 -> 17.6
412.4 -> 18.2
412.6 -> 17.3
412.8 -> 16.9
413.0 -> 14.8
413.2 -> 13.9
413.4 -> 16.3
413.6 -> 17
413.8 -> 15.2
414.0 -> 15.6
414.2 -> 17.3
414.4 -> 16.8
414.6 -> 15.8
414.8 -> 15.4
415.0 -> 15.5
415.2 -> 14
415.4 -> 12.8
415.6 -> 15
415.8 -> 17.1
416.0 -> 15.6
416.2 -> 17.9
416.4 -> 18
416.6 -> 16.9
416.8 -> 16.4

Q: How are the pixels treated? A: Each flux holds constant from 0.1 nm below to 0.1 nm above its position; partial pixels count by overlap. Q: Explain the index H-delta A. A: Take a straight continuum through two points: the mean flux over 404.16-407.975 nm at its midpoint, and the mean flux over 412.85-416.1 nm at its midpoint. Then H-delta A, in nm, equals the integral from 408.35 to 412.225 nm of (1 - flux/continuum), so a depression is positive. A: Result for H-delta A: -0.17 nm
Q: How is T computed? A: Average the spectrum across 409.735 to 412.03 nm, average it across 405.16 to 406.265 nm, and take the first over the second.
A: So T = 0.95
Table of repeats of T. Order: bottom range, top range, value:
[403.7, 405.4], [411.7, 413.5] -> 1.01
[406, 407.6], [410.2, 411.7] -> 1.03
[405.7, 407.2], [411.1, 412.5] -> 1.10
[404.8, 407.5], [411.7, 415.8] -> 0.96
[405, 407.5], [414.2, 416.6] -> 0.95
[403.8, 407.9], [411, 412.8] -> 1.08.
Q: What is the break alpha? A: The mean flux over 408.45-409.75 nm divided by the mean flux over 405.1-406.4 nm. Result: 1.02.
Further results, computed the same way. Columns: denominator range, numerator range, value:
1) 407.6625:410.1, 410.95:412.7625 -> 1.06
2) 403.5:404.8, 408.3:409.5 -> 1.09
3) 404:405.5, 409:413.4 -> 1.01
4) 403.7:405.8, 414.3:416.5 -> 0.95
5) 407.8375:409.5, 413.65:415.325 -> 0.90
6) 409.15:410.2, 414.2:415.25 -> 1.03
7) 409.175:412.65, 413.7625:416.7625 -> 0.96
